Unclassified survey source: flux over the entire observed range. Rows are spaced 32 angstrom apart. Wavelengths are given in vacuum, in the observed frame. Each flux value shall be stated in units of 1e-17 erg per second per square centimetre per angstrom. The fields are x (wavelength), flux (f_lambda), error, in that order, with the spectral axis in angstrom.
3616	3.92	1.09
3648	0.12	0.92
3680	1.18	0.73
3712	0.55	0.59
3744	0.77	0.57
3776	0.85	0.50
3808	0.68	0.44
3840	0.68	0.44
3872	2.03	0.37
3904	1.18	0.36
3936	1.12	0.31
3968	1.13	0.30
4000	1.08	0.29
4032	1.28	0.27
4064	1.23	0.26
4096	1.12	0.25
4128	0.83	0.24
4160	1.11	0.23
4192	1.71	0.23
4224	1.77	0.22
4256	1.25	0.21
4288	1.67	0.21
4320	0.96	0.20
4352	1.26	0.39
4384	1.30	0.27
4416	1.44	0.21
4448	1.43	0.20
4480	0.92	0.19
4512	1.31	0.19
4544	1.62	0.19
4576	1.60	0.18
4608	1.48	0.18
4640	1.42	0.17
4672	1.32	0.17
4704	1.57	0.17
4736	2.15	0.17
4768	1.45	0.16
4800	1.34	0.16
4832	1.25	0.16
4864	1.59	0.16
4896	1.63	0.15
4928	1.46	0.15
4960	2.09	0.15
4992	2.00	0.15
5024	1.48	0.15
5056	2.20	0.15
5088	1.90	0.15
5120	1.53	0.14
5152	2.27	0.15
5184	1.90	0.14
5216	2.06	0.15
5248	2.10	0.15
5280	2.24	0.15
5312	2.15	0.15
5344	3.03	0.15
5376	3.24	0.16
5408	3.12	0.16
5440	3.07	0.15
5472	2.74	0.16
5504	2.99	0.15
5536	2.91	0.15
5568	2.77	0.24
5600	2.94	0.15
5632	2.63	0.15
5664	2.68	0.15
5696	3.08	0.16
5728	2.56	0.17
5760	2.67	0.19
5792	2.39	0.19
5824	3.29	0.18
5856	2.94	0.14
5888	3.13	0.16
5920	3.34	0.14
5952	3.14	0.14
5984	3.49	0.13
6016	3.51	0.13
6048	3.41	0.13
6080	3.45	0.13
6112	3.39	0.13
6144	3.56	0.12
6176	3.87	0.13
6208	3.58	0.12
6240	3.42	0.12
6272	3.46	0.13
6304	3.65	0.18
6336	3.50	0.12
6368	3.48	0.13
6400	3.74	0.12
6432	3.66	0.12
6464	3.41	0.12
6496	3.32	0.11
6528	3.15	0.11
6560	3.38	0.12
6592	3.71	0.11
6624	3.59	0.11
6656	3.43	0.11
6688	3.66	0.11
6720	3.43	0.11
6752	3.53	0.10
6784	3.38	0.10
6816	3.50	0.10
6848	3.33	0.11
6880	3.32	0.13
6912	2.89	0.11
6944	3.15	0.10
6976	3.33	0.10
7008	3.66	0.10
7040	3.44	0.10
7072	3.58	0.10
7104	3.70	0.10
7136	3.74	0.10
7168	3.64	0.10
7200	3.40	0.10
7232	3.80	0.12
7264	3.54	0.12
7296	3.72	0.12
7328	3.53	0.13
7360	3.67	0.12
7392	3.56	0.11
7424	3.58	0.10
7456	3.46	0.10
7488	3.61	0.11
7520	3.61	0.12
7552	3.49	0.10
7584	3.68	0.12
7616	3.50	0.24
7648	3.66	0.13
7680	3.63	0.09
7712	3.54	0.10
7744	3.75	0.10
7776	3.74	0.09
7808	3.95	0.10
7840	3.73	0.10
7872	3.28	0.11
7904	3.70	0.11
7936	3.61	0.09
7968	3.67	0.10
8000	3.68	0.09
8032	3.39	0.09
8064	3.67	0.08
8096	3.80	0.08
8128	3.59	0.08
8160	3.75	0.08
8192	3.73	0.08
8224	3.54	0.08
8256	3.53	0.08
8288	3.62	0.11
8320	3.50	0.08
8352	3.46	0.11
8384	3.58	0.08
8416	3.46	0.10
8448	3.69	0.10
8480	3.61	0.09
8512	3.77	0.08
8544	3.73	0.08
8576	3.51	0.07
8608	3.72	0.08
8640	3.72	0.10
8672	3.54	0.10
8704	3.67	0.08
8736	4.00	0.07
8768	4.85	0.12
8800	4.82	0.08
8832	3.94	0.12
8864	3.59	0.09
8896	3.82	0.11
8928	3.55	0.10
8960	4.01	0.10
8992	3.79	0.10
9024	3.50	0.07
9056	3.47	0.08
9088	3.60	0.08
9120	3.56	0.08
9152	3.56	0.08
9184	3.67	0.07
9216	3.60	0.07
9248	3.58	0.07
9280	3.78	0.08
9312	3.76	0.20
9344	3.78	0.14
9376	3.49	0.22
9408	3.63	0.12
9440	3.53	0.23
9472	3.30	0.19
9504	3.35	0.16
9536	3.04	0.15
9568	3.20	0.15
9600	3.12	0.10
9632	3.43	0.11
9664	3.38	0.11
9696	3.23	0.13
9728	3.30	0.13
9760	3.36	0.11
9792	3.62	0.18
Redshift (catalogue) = 0.33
